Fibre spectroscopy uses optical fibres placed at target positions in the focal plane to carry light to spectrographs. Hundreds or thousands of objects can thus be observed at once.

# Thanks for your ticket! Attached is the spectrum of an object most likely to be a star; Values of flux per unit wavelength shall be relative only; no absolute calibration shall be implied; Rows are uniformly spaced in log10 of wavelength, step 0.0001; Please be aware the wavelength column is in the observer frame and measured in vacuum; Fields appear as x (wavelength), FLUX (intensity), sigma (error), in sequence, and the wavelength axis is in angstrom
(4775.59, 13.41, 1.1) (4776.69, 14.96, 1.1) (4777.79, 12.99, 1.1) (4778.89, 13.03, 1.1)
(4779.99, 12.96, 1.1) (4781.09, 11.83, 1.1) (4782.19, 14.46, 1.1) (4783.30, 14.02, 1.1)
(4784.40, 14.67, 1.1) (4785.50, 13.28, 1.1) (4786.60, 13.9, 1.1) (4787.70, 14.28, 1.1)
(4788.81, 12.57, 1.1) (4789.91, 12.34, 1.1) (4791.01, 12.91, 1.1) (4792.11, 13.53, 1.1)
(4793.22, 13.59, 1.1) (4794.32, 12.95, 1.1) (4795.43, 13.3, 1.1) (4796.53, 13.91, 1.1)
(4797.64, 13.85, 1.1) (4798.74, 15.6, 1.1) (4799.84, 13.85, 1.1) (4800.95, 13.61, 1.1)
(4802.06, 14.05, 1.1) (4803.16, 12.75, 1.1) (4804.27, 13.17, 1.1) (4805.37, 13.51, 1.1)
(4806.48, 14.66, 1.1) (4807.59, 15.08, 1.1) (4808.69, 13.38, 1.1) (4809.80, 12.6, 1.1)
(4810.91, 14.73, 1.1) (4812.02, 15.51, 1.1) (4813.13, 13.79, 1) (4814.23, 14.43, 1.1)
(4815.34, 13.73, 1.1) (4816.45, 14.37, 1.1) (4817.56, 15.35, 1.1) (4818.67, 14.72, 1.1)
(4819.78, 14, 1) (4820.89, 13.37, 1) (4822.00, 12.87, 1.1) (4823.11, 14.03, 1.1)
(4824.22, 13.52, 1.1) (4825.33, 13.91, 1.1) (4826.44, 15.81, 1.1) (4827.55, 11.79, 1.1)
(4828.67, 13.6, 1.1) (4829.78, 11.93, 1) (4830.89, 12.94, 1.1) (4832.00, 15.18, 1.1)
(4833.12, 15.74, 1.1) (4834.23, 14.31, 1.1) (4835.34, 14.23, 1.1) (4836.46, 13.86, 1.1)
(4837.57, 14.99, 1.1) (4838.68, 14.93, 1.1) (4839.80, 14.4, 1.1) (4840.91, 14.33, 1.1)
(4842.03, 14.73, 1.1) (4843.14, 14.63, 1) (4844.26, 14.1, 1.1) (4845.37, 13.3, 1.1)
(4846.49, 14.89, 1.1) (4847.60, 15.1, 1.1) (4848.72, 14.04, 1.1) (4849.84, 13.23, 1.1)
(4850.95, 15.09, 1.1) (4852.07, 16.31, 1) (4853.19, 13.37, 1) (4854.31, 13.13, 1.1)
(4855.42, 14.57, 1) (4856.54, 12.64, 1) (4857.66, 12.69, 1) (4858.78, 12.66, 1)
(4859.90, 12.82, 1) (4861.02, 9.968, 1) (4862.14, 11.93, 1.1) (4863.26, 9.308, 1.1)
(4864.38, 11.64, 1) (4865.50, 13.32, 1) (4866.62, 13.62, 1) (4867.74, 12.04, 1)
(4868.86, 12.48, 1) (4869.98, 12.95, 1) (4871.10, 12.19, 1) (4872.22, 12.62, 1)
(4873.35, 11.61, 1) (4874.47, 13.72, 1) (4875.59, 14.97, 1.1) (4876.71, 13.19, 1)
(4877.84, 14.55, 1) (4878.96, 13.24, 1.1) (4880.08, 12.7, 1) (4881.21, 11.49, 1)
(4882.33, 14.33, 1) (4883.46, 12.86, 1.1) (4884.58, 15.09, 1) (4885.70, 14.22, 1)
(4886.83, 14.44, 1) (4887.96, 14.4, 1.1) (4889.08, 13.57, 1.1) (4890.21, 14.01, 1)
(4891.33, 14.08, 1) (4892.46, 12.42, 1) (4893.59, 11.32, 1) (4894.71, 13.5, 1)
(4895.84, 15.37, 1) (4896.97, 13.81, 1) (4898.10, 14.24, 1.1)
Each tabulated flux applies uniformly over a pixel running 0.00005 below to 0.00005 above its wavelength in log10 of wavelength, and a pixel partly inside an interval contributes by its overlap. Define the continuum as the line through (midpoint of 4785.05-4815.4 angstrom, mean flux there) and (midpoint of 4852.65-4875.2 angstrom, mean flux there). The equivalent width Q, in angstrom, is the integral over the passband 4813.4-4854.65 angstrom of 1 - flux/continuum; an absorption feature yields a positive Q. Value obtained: -3.5 angstrom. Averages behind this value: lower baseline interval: 13.7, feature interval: 14.2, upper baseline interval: 12.5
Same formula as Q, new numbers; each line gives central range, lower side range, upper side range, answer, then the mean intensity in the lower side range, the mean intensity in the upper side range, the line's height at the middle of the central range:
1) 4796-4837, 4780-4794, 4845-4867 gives -2.09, 13.4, 13.2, 13.3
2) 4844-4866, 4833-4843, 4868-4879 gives 1.11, 14.6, 13.1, 13.9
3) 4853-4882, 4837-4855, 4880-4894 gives 2.62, 14.4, 13.5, 13.9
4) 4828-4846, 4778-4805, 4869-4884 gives -1.22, 13.5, 13.1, 13.3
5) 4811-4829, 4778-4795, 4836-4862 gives -0.59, 13.3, 13.9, 13.6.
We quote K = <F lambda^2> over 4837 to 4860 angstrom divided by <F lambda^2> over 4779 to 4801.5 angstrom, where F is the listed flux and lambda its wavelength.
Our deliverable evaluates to 1.1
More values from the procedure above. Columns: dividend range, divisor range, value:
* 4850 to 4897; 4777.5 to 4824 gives 0.99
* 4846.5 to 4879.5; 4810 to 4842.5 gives 0.94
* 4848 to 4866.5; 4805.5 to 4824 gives 0.93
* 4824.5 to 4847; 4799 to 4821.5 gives 1.02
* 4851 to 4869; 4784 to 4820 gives 0.94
